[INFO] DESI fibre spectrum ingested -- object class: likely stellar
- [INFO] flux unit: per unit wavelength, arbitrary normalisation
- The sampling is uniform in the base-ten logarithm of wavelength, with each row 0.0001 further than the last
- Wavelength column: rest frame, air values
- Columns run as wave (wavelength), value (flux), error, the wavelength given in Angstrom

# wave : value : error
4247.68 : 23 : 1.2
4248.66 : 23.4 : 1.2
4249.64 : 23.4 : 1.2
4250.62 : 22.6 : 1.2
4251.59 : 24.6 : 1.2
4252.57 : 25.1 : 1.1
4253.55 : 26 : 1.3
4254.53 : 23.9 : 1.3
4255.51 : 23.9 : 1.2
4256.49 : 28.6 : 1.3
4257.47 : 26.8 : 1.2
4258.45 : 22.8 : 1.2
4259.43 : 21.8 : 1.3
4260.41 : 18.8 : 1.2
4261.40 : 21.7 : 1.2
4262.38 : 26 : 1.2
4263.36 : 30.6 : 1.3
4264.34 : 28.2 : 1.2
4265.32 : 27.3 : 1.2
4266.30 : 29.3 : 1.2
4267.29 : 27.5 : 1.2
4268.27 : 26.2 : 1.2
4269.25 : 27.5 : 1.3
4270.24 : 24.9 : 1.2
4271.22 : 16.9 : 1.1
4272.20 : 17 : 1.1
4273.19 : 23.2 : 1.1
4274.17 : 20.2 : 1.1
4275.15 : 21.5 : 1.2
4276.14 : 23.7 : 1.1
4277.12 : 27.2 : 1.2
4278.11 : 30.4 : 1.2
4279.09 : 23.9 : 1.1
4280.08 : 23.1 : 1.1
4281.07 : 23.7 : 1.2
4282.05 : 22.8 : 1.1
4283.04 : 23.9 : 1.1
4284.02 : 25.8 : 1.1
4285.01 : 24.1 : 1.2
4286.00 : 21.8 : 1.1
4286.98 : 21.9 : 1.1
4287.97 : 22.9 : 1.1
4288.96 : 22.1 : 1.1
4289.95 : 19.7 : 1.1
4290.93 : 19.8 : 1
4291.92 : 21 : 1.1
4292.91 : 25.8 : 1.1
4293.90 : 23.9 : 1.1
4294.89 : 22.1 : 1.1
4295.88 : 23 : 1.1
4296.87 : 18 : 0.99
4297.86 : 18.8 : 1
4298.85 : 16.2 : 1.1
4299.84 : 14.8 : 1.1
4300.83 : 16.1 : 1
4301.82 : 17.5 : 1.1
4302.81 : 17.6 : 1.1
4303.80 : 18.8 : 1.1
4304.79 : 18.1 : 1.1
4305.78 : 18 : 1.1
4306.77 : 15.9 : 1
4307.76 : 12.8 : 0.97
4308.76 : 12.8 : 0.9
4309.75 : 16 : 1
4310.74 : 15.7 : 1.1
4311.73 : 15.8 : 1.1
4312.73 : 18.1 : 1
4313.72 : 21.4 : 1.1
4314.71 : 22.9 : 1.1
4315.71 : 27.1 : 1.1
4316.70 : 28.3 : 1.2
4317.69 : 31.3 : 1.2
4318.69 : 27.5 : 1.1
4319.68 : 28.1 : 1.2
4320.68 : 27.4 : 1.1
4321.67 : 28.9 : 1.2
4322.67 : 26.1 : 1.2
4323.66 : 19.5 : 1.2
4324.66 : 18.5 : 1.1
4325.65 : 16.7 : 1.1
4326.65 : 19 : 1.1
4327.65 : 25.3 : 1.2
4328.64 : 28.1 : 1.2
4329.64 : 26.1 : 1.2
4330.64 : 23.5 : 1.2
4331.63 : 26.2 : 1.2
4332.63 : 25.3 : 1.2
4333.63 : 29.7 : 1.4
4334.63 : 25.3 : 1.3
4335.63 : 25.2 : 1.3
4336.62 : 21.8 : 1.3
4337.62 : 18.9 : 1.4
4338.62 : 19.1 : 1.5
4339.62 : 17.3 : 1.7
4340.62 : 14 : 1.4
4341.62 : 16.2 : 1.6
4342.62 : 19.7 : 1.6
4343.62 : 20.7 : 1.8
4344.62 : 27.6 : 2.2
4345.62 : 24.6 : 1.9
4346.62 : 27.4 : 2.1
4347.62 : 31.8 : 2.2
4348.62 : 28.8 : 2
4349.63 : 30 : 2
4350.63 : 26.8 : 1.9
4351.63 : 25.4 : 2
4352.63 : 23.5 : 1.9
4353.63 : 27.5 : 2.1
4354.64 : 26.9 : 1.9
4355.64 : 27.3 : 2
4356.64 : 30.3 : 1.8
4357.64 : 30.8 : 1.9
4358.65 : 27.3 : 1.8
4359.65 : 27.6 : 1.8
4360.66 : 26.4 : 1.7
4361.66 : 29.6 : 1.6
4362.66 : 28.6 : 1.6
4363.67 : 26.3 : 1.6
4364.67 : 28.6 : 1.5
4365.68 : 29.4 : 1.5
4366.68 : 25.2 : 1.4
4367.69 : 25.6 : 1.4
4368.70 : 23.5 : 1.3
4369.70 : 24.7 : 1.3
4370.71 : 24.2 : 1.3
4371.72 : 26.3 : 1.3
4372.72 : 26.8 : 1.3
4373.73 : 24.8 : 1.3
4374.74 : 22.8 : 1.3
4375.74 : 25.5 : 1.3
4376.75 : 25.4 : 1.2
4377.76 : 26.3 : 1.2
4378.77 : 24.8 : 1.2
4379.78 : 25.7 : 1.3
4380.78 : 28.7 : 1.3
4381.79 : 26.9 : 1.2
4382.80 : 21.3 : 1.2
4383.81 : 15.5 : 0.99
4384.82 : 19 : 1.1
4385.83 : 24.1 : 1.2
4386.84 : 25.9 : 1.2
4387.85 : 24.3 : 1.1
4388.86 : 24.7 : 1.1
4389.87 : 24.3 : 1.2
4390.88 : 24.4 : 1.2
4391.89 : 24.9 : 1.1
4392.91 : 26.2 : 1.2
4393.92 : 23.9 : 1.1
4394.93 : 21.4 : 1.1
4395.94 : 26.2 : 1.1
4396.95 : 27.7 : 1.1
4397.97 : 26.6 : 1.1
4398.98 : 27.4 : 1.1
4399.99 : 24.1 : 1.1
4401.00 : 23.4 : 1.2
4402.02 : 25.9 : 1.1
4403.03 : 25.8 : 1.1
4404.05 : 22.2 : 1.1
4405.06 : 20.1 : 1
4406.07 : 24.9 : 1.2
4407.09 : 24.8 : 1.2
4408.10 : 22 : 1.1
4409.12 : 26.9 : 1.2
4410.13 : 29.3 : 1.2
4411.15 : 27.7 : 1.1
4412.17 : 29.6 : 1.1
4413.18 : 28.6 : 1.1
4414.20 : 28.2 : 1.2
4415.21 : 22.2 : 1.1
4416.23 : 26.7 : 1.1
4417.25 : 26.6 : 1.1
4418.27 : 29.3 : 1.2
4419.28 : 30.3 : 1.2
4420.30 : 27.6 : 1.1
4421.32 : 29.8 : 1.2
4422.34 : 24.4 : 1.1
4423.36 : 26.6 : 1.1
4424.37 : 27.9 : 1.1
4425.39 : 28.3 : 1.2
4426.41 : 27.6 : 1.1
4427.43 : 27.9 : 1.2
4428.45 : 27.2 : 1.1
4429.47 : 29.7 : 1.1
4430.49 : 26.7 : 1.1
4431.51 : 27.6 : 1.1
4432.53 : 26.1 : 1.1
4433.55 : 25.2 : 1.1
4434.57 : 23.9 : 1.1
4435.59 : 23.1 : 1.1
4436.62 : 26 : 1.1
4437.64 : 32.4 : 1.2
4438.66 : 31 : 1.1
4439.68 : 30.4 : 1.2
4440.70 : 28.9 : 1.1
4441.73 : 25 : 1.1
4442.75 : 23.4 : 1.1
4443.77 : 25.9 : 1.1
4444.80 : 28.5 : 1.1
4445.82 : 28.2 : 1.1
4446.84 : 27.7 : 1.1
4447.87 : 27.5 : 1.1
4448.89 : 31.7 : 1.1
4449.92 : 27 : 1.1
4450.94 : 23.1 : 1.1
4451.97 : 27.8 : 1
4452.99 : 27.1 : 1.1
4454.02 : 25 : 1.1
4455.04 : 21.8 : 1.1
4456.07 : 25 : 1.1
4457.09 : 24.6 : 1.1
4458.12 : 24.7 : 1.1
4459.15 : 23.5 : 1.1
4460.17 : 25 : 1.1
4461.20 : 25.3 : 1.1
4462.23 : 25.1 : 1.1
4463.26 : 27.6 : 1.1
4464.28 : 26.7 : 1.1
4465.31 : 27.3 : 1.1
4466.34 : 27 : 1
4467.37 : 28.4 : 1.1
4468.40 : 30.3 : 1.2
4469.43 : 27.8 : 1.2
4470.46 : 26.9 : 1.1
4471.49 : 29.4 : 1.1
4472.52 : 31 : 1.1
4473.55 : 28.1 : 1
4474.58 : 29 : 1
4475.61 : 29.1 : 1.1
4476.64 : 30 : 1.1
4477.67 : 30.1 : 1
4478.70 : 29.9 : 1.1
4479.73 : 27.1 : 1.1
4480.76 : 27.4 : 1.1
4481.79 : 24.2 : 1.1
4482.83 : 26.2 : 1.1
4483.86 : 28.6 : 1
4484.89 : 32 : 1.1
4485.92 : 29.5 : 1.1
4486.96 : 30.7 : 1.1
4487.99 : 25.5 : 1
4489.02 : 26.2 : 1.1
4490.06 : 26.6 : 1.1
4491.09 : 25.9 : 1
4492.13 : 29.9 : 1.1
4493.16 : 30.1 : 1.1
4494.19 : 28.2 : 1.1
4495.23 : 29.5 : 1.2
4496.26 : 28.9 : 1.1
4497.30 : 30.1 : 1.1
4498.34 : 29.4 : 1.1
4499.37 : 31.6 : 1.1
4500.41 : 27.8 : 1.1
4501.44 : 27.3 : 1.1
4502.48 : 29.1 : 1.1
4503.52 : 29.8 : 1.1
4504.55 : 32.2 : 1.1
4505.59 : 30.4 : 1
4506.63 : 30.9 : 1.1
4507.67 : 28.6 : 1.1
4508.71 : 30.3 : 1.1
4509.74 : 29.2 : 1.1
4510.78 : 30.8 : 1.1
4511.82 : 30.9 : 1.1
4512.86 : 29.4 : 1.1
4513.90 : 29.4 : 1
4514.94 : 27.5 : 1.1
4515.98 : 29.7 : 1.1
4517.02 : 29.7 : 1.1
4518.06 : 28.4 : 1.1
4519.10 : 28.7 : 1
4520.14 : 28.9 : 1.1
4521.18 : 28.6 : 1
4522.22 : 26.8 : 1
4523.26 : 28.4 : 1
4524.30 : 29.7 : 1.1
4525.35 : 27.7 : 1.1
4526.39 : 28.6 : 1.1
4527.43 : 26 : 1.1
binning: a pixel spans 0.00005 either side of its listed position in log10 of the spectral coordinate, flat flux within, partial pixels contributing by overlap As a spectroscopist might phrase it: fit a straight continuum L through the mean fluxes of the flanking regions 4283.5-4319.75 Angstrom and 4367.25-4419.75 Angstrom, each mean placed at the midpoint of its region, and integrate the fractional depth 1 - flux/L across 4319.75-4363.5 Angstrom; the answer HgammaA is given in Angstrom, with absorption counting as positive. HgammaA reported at -4.5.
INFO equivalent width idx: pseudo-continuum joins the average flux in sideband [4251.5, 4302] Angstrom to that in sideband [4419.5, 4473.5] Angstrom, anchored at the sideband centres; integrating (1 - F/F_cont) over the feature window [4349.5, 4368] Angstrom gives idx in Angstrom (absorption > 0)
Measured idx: -1.8 Angstrom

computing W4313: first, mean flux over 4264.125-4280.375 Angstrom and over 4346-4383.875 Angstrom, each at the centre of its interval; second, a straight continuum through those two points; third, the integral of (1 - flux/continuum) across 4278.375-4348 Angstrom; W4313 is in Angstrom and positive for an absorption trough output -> 9.8 Angstrom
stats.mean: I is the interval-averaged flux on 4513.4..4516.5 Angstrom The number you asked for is 28.9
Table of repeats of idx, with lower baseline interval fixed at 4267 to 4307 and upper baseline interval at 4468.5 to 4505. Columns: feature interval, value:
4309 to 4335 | -0.84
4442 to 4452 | 0.12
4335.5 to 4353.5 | 0.30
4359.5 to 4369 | -1.07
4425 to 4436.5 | 0.05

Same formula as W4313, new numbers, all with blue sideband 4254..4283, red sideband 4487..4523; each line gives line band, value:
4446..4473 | 1.4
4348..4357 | -0.5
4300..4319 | 4.4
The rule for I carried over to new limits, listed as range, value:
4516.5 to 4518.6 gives 29.1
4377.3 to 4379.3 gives 25.5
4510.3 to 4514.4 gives 30.1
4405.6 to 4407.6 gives 24.8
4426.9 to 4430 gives 28.2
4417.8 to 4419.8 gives 29.9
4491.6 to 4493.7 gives 30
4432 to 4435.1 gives 25.1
